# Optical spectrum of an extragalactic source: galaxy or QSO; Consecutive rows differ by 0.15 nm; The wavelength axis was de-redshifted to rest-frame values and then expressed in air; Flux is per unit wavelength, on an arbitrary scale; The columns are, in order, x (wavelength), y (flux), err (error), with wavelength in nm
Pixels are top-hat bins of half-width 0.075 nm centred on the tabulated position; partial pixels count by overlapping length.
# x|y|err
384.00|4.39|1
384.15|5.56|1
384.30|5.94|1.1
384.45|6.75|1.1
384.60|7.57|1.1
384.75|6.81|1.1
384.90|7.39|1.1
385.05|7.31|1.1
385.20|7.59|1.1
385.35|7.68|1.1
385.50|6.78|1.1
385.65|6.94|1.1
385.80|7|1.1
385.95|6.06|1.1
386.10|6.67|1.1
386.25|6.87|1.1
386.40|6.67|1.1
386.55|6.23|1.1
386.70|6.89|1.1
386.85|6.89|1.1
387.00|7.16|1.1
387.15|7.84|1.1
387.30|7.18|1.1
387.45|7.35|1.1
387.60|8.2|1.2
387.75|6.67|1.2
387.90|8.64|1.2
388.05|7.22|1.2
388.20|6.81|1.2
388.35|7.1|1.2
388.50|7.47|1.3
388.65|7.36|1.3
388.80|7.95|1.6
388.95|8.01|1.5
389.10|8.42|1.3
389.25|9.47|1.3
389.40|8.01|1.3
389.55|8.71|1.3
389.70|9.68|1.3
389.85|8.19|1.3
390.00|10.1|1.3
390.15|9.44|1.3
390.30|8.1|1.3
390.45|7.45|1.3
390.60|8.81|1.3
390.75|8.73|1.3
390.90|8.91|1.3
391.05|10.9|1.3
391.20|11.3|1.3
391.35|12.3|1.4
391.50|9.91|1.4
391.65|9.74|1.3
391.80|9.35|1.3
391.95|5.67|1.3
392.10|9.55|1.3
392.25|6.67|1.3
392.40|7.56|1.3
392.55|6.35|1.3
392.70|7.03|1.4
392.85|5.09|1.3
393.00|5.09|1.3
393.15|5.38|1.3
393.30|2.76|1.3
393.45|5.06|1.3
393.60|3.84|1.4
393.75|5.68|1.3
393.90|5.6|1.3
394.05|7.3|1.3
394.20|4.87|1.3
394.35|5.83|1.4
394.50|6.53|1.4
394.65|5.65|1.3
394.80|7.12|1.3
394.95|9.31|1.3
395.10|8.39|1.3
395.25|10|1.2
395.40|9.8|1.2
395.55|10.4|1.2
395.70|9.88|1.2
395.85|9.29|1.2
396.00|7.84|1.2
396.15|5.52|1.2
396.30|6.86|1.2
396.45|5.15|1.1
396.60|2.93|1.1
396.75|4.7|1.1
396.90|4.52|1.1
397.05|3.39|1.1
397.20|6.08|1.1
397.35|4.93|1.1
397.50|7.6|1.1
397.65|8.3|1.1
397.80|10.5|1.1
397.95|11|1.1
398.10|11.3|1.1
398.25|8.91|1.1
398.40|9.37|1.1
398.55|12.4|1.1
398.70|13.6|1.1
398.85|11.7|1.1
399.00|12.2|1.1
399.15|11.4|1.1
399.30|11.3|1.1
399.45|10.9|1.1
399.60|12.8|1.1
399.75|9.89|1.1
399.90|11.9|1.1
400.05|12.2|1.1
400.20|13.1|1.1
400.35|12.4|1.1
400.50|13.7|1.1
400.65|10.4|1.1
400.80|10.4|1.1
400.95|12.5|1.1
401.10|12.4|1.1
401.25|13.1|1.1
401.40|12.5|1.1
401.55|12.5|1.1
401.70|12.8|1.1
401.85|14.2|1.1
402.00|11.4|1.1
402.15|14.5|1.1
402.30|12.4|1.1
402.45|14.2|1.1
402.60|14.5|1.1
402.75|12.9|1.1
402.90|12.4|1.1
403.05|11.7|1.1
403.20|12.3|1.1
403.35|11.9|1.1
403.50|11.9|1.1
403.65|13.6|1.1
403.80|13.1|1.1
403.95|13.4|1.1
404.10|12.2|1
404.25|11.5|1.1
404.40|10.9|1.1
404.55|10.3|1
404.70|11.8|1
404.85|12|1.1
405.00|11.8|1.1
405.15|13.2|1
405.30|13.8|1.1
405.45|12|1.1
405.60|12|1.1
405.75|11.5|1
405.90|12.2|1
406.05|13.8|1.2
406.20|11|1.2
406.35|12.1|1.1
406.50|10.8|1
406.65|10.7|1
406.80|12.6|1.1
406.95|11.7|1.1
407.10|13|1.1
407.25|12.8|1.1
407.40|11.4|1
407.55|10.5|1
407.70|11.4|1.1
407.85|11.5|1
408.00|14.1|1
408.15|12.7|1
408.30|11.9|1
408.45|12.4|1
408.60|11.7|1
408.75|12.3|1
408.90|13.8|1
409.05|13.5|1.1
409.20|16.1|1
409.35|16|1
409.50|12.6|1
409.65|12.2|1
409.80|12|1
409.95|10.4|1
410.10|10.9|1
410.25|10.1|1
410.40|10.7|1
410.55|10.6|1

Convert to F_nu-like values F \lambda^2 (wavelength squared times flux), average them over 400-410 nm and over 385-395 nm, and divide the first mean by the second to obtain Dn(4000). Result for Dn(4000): 1.8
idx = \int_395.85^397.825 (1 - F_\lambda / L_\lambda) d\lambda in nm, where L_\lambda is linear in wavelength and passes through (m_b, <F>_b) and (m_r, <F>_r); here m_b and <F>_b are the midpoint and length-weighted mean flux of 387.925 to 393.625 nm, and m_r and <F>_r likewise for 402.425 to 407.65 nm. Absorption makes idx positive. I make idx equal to 0.75 nm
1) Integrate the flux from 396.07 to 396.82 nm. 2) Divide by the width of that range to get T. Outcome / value 5.05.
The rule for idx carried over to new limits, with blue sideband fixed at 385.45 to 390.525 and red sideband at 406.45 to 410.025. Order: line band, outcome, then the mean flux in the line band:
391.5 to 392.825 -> 0.13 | 7.76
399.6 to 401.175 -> -0.20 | 11.9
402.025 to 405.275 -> -0.34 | 12.5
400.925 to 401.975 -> -0.19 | 12.8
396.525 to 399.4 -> 0.37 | 8.76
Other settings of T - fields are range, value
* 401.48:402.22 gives 13.1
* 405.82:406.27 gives 12.3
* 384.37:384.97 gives 7.12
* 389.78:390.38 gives 8.95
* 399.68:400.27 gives 11.8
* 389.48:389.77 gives 9.2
